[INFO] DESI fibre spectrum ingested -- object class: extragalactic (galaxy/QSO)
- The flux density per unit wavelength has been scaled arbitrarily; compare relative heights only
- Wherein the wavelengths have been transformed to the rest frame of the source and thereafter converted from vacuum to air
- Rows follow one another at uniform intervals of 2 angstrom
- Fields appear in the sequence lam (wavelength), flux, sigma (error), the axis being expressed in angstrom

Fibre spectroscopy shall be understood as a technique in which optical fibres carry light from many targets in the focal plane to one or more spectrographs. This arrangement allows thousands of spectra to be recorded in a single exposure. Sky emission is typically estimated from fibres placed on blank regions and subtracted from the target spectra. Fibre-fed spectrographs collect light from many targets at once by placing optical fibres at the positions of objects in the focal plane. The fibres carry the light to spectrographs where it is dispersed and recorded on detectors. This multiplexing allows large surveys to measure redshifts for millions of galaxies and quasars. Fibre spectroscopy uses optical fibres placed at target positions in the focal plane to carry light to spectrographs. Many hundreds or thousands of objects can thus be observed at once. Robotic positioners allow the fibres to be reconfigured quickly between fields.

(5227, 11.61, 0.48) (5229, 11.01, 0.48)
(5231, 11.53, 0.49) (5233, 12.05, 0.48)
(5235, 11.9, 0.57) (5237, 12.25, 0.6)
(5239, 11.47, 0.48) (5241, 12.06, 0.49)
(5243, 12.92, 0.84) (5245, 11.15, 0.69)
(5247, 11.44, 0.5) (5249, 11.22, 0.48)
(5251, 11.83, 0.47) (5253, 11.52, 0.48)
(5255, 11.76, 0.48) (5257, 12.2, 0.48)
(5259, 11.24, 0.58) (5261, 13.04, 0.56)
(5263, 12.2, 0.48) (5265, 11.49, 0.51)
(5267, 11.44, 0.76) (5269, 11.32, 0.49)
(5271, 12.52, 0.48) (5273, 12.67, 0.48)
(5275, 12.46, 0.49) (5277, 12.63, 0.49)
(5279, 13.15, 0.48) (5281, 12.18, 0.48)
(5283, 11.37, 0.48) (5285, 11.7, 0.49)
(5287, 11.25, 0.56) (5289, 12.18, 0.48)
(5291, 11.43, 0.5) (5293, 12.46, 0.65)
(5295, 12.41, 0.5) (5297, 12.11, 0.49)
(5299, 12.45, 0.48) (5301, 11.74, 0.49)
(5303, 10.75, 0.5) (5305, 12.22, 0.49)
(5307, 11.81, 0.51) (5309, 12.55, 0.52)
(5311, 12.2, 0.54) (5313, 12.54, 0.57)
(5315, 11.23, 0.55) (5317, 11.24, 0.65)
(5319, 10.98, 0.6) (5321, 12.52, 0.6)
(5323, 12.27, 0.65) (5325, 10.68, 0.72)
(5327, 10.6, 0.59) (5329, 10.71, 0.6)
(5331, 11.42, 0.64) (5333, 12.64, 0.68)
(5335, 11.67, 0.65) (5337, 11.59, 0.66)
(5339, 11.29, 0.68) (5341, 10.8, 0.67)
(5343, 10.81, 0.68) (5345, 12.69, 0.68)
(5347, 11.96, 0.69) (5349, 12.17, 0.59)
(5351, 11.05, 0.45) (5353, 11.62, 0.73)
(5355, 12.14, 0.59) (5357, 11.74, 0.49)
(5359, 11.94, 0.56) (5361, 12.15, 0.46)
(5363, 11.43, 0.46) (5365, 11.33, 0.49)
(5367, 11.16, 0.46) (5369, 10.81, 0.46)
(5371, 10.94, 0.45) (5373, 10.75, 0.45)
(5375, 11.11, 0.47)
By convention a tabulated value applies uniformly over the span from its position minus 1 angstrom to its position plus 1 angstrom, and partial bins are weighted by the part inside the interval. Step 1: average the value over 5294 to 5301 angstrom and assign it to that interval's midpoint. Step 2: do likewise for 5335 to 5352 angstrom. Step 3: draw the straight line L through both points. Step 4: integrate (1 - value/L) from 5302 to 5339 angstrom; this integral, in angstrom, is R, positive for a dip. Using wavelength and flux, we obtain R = 0.8 angstrom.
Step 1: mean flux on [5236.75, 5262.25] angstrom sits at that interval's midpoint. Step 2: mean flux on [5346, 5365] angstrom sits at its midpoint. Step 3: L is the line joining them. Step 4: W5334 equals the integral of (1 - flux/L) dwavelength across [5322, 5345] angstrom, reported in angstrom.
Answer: 0.81 angstrom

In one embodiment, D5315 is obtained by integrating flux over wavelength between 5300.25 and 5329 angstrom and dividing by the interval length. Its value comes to 11.6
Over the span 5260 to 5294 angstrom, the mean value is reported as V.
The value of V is 12.1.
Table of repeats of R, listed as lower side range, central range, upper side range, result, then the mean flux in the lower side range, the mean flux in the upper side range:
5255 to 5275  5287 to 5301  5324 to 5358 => -0.30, 12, 11.5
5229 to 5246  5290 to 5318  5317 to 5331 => -1.25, 11.9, 11.3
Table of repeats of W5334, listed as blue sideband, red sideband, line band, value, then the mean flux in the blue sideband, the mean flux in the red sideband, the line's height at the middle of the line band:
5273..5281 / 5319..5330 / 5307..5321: -0.3 angstrom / 12.7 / 11.3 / 11.6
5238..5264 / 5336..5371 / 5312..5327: 0.1 angstrom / 11.9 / 11.6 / 11.7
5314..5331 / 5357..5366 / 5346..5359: -0.2 angstrom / 11.3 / 11.7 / 11.6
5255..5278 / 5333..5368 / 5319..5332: 0.5 angstrom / 12.1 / 11.6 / 11.8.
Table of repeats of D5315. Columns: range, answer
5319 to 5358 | 11.6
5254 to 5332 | 11.9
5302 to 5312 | 11.9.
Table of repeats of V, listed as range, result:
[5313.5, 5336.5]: 11.5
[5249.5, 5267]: 11.9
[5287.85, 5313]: 12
